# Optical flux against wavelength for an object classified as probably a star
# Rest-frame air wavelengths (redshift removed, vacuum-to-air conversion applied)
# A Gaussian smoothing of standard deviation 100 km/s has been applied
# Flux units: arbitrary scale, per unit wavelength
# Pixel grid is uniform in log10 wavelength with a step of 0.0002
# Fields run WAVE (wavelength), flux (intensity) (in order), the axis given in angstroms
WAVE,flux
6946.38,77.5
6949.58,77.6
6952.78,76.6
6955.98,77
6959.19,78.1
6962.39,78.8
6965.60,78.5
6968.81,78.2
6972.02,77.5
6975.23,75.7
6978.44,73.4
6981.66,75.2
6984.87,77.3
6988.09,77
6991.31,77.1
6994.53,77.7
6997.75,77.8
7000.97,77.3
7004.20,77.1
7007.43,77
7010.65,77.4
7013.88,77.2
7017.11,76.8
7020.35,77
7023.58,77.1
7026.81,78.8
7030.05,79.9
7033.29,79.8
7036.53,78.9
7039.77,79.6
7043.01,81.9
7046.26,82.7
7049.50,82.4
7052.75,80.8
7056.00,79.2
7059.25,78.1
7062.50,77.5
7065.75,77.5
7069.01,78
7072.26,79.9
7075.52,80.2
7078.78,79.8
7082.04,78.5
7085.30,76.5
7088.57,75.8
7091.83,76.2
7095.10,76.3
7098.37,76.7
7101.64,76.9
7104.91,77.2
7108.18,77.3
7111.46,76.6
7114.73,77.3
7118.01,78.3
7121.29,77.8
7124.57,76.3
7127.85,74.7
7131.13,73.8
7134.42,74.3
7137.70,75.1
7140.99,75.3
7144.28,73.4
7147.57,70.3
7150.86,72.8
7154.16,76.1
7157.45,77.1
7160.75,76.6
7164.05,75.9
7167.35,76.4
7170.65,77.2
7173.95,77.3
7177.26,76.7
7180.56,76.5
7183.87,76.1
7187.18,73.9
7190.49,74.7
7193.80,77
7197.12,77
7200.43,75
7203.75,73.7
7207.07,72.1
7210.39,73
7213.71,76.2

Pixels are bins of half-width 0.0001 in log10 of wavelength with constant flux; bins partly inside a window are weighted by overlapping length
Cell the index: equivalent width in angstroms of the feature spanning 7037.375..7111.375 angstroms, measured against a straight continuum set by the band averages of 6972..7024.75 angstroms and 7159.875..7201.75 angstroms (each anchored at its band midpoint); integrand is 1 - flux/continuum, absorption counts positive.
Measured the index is -1.9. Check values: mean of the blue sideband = 76.8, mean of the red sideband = 76.2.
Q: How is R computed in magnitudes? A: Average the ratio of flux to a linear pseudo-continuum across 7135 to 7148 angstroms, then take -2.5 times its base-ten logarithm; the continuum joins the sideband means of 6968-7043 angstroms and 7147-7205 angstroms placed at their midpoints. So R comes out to 0.03 mag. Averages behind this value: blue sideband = 77.5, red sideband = 75.7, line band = 73.9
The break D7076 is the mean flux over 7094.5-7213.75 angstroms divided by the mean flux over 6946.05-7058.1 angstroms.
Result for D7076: 0.97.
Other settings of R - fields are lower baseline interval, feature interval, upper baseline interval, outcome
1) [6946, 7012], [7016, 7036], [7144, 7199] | -0.021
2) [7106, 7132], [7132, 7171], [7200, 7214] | 0.008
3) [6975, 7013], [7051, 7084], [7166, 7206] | -0.035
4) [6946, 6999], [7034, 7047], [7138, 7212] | -0.057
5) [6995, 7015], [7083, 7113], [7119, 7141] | -0.010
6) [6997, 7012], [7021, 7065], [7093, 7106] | -0.036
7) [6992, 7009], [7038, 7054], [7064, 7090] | -0.049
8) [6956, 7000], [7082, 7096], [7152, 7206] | 0.000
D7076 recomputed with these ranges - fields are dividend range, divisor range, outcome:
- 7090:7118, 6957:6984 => 1.00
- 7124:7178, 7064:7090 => 0.96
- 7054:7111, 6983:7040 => 1.00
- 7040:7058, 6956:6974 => 1.04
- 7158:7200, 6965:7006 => 0.99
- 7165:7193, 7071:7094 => 0.98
